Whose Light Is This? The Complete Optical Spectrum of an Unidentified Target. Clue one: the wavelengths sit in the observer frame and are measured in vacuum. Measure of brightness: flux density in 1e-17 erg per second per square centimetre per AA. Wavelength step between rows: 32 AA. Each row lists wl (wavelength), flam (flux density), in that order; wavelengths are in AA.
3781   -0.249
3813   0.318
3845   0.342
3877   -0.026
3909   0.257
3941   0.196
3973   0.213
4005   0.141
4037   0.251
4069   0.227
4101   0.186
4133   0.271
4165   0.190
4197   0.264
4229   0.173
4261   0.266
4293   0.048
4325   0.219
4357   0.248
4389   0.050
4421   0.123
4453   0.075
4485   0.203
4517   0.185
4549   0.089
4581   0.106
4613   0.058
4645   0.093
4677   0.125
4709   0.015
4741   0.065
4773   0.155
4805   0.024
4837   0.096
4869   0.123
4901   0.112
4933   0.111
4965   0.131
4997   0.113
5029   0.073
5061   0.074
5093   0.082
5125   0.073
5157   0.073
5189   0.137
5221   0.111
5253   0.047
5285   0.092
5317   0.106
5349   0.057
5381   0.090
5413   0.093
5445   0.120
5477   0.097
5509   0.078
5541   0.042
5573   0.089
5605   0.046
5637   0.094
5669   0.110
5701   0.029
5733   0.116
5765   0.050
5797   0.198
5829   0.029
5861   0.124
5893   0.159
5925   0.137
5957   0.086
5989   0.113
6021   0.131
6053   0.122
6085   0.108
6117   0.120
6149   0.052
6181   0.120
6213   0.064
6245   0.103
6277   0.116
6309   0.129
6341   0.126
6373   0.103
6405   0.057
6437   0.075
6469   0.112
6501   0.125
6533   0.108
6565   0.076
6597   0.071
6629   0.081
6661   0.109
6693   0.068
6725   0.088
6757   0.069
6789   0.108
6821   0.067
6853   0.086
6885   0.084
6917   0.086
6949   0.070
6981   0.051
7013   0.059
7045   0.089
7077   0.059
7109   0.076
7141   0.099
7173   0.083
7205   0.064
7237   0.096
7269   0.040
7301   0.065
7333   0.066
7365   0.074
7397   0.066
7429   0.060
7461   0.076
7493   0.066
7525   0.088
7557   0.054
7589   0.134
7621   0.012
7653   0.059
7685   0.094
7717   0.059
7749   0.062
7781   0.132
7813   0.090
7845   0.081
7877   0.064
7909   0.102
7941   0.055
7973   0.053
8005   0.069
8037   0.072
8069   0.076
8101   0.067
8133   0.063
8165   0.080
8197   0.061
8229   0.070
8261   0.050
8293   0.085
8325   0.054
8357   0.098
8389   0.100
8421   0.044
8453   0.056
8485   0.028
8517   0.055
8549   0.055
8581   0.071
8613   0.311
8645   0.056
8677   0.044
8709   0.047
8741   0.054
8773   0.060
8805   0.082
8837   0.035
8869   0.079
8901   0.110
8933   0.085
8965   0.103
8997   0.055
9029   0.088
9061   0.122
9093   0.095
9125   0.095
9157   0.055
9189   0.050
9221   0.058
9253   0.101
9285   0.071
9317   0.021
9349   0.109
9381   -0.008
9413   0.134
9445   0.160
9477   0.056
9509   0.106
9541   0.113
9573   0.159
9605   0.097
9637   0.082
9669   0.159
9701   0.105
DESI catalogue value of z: 1.308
